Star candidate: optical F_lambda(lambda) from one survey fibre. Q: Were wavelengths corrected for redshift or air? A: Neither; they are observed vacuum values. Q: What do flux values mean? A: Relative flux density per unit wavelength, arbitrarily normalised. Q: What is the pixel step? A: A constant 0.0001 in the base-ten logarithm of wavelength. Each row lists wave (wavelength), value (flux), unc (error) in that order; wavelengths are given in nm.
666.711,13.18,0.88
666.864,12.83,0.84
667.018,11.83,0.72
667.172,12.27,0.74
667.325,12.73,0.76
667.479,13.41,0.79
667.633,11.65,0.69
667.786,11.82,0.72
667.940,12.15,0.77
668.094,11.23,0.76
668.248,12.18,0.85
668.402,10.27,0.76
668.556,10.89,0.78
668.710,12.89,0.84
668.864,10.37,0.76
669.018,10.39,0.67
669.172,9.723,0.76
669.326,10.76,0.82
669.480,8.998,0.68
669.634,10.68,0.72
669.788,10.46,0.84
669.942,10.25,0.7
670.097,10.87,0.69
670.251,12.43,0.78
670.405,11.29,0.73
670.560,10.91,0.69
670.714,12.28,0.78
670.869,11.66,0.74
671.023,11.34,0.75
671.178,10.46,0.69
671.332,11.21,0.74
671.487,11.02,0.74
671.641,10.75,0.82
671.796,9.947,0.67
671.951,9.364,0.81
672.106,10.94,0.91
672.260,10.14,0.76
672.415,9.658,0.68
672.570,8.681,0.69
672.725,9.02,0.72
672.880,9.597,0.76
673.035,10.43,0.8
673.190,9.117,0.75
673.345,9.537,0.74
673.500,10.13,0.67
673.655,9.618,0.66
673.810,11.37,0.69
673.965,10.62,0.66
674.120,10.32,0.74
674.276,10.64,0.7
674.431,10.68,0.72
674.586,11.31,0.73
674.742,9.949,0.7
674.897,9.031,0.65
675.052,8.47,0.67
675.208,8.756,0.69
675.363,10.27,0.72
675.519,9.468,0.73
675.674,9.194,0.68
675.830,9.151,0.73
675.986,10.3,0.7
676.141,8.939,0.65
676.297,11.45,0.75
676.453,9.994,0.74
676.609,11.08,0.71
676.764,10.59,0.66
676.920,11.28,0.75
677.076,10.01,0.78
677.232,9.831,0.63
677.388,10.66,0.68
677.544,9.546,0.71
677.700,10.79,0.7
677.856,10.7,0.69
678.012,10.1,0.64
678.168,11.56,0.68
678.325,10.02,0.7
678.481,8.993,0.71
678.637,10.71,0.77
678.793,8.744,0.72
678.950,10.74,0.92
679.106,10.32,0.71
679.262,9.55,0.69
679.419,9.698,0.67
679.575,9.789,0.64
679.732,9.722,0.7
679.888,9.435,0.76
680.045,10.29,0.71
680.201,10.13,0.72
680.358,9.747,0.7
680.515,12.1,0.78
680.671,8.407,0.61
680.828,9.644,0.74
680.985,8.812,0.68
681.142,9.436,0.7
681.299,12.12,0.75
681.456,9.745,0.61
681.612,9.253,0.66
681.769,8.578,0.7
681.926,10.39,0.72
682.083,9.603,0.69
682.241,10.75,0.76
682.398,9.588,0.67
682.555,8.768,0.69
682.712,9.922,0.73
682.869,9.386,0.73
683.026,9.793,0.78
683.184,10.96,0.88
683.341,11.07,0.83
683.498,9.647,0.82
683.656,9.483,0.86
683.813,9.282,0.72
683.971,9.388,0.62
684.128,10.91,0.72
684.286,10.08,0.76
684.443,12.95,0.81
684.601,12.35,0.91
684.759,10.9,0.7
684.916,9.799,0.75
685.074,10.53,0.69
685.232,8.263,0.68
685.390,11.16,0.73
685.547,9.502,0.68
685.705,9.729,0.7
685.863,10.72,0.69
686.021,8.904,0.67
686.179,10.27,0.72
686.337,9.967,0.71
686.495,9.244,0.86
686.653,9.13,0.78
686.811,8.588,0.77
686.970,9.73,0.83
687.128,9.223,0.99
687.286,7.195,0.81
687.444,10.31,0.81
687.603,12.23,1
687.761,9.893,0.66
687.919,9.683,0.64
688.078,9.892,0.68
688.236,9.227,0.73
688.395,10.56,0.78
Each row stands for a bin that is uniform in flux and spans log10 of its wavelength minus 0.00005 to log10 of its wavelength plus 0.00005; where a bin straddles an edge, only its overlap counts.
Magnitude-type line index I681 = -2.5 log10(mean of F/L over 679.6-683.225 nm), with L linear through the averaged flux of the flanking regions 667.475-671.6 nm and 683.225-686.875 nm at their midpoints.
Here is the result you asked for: 0.05 mag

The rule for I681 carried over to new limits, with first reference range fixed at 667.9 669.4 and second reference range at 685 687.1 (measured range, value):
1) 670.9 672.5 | 0.03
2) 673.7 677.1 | 0.04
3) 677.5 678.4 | -0.02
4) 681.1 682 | 0.01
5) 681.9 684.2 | 0.00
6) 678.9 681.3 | 0.02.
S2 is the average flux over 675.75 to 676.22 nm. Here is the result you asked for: 9.46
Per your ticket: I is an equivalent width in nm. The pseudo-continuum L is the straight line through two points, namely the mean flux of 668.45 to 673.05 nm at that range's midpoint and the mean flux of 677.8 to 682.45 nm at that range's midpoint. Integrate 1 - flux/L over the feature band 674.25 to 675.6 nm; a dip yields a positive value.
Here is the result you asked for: 0.06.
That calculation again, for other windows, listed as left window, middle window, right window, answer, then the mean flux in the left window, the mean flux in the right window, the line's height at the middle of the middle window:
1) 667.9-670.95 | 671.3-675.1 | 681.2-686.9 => 0.25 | 11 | 10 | 10.8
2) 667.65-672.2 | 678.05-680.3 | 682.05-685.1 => 0.11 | 11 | 10.3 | 10.5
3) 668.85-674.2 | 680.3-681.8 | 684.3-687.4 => 0.04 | 10.4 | 9.91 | 10.1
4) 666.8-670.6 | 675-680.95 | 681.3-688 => 0.29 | 11.3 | 9.95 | 10.5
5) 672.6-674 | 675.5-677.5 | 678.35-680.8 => -0.06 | 9.88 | 9.89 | 9.88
